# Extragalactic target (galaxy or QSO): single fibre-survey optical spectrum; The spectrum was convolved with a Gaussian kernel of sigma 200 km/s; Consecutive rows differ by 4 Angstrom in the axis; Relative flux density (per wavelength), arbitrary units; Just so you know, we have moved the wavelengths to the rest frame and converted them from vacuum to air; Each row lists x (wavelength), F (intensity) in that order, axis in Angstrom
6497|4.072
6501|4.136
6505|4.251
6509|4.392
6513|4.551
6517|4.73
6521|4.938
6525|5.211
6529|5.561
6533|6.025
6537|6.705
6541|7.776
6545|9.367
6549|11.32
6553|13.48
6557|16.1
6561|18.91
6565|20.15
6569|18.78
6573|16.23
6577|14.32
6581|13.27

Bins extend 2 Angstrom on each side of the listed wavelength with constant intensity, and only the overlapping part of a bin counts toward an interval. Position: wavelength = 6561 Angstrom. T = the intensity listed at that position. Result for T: 18.91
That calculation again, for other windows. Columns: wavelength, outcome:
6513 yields 4.551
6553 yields 13.48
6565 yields 20.15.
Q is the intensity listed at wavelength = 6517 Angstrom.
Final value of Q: 4.73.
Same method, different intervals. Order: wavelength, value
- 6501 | 4.136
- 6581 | 13.27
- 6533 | 6.025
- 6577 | 14.32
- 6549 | 11.32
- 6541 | 7.776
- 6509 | 4.392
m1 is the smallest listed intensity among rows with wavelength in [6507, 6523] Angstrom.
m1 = 4.392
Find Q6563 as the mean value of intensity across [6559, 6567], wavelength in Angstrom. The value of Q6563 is 19.5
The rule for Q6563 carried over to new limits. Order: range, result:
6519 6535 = 5.43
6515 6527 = 4.96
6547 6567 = 16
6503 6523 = 4.57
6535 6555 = 9.73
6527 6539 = 6.1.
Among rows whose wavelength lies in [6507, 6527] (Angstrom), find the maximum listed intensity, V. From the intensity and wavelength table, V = 5.211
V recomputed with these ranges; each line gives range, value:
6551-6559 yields 16.1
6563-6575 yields 20.15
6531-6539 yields 6.705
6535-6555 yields 13.48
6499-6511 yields 4.392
